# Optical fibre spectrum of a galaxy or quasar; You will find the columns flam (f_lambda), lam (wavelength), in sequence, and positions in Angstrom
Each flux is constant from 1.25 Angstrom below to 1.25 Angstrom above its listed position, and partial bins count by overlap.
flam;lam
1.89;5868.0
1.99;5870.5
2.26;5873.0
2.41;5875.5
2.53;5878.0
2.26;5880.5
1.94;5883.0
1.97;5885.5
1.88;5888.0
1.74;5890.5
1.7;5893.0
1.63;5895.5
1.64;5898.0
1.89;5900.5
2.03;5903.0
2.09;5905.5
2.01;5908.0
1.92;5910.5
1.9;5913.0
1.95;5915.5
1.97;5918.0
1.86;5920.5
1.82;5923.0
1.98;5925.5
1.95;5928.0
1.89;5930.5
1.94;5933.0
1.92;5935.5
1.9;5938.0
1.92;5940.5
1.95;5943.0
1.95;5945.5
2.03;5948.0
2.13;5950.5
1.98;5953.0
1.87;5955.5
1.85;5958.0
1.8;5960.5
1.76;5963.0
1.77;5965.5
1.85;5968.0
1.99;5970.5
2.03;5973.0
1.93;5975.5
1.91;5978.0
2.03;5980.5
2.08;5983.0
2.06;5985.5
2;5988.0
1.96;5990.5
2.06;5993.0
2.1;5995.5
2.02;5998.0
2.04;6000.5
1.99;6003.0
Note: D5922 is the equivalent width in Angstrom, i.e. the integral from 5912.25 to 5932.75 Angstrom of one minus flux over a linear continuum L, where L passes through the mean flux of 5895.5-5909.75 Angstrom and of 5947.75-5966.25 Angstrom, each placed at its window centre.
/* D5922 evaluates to -0.2 Angstrom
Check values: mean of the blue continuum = 1.91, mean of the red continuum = 1.9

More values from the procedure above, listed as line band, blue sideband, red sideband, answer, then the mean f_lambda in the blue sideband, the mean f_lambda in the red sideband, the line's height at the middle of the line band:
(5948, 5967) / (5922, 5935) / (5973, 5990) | 0.71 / 1.92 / 2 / 1.96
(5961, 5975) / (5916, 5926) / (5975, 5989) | 0.74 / 1.91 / 2.01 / 1.98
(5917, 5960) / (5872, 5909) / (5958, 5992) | 0.61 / 2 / 1.93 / 1.96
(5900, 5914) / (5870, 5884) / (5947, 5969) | 0.92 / 2.25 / 1.89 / 2.12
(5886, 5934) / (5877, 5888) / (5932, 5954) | 4.02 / 2.13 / 1.97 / 2.06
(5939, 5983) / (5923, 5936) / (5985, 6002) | 1.05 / 1.93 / 2.03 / 1.98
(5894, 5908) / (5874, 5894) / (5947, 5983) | 1.14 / 2.06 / 1.93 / 2.03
